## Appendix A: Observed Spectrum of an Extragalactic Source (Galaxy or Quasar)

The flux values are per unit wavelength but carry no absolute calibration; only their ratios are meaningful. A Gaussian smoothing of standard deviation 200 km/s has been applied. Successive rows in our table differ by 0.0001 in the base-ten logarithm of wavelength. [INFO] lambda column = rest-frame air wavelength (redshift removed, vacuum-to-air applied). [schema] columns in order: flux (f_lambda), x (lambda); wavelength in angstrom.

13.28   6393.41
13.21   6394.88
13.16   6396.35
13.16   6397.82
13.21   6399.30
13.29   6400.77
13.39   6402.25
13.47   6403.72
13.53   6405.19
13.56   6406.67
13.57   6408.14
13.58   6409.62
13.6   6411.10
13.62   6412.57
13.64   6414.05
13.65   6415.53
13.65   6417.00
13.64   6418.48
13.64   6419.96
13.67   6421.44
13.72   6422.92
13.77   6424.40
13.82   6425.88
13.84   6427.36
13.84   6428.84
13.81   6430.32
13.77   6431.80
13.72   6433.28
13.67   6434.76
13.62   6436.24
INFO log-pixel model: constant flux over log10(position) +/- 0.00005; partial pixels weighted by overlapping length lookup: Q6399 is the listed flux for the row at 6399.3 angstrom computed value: 13.21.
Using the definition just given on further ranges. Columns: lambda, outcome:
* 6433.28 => 13.72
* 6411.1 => 13.6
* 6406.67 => 13.56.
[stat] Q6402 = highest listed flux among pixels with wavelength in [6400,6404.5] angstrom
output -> 13.47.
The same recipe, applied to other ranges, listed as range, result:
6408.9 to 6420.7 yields 13.65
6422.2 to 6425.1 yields 13.77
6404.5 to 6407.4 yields 13.56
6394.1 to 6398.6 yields 13.21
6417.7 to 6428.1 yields 13.84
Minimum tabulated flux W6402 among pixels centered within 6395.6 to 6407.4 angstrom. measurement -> 13.16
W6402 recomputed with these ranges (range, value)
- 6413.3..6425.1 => 13.64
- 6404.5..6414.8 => 13.53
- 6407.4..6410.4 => 13.57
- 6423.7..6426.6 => 13.77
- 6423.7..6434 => 13.72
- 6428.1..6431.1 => 13.81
